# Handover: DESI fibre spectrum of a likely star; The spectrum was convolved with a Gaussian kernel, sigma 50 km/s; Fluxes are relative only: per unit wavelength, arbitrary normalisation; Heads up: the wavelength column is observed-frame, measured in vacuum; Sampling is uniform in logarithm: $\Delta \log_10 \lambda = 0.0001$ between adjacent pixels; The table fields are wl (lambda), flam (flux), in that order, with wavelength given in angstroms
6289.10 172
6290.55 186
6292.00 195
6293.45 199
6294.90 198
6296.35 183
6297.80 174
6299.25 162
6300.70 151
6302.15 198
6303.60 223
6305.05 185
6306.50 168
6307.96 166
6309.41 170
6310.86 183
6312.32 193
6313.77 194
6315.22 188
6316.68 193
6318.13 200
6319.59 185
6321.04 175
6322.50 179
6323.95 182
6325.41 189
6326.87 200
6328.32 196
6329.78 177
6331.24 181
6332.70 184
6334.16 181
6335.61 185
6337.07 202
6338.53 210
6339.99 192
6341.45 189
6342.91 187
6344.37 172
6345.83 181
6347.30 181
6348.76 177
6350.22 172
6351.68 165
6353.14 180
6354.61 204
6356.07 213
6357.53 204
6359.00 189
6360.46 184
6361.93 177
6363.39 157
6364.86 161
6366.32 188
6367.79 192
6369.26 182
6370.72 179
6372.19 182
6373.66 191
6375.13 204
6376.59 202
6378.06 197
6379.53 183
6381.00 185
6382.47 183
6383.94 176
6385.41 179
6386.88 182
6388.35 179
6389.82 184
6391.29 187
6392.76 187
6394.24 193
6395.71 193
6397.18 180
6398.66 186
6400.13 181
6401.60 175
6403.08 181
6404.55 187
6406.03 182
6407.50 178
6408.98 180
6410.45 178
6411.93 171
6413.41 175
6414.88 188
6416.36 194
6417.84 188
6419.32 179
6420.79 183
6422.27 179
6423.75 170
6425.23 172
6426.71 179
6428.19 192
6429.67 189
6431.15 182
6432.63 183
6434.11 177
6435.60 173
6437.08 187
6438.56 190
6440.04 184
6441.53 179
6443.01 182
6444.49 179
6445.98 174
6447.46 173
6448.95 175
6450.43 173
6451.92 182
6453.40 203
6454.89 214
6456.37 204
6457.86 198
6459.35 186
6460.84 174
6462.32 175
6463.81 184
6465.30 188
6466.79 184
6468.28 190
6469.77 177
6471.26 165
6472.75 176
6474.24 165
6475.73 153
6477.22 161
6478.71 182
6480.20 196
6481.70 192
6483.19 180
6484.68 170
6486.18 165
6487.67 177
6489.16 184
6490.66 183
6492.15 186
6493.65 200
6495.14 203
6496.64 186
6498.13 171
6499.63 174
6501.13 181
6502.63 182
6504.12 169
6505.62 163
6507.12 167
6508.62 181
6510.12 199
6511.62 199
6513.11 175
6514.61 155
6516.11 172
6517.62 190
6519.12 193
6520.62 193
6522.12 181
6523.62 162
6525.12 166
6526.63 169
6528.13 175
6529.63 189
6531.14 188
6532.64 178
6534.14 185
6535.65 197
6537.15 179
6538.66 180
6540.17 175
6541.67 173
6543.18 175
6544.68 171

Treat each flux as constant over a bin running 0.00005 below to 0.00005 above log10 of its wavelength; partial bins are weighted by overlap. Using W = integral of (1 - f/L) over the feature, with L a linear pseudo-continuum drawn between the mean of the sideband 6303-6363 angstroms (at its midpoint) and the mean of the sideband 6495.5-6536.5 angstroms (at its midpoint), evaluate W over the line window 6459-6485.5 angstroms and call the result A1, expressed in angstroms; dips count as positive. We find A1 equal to 0.5 angstroms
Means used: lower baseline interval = 186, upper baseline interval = 179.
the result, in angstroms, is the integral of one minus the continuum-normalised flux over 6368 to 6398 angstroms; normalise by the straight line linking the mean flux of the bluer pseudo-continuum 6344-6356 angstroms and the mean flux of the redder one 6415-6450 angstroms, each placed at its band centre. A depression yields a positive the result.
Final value -0.9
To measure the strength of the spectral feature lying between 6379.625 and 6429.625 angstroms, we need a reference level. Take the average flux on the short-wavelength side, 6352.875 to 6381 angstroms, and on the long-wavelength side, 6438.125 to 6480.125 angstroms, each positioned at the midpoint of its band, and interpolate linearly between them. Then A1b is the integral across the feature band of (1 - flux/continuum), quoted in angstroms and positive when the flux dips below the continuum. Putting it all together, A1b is 0.8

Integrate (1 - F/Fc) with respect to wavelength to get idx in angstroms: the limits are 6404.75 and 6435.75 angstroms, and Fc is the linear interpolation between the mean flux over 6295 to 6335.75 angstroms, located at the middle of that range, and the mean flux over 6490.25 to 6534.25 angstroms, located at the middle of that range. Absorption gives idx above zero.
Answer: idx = 0.2 angstroms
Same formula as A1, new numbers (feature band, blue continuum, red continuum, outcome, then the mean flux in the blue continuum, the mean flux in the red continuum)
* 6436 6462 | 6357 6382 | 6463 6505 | -0.6 angstroms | 185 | 179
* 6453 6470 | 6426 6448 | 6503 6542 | -0.8 angstroms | 182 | 179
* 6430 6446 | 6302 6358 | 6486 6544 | 0.1 angstroms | 187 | 180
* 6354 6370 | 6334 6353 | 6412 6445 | -0.2 angstroms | 184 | 182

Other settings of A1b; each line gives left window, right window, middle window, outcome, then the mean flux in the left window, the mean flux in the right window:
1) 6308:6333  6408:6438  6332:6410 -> -0.6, 186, 181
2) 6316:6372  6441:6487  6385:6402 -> -0.1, 185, 181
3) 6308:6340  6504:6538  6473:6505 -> 0.3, 188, 180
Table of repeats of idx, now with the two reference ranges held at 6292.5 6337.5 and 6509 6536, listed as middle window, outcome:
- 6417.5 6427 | 0.26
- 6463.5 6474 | 0.15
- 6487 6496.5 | -0.36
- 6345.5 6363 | -0.06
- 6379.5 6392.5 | 0.12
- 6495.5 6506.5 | 0.34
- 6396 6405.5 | 0.07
